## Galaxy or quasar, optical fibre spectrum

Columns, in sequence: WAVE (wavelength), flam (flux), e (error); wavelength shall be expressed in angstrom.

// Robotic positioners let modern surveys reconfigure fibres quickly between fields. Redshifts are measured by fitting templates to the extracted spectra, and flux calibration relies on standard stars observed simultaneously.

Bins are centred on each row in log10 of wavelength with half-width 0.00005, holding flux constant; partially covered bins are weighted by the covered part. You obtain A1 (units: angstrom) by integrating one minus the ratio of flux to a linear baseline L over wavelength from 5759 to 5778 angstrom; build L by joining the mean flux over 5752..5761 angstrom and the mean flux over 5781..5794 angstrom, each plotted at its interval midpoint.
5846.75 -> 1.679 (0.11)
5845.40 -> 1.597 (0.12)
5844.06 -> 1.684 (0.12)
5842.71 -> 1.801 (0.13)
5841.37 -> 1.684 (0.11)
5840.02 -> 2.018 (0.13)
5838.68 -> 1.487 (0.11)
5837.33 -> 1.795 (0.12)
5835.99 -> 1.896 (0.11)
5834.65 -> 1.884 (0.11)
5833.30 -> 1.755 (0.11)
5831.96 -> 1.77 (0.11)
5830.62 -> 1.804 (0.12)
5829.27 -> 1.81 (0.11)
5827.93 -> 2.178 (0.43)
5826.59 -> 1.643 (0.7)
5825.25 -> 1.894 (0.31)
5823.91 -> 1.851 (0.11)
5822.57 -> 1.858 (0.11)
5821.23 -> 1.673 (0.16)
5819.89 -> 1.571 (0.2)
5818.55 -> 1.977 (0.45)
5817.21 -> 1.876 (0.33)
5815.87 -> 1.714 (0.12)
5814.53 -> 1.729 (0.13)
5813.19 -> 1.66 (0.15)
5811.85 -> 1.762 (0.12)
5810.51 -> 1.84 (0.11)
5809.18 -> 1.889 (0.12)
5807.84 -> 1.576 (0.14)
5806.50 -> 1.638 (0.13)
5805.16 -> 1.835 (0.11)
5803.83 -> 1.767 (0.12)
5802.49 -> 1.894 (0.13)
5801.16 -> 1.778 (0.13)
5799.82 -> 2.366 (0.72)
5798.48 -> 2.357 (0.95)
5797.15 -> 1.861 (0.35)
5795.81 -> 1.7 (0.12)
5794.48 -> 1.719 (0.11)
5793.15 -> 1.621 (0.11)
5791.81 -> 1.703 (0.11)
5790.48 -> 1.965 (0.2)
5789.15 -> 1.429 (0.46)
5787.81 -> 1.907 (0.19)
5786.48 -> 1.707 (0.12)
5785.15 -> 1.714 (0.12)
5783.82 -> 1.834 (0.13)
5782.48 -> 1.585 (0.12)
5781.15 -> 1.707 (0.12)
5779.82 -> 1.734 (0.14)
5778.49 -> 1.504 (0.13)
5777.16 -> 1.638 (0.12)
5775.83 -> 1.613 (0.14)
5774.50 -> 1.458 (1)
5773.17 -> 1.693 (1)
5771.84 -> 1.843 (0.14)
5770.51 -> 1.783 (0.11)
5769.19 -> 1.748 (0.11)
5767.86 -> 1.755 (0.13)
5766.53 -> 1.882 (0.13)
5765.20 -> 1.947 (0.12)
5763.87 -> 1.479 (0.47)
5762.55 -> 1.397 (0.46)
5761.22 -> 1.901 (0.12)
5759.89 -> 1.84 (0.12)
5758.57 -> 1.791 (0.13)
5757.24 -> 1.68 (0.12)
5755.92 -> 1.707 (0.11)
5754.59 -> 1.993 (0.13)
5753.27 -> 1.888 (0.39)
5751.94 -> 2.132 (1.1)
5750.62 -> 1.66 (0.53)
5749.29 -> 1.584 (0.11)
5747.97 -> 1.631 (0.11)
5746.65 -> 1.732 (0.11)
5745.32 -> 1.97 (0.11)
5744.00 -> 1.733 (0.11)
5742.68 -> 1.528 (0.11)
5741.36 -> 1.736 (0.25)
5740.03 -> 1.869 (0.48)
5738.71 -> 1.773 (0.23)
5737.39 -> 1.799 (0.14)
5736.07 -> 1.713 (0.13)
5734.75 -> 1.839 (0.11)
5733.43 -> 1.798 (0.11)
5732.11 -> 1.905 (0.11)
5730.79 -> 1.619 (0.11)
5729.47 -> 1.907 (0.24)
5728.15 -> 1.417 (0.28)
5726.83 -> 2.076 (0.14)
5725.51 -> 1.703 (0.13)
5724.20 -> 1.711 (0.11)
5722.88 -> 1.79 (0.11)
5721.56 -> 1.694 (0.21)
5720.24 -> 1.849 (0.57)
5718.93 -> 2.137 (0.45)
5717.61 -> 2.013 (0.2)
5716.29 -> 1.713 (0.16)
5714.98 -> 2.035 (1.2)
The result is 0.87 angstrom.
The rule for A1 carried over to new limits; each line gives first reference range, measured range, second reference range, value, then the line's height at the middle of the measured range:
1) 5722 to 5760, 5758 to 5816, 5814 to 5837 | 1.4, 1.8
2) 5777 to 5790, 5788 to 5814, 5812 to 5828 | -1.2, 1.73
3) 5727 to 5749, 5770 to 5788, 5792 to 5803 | 1.6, 1.86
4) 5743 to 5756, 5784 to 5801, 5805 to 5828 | -0.5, 1.78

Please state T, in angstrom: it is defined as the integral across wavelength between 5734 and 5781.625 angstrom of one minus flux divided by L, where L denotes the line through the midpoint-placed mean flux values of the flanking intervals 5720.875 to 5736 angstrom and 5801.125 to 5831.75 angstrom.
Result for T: 0.9 angstrom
